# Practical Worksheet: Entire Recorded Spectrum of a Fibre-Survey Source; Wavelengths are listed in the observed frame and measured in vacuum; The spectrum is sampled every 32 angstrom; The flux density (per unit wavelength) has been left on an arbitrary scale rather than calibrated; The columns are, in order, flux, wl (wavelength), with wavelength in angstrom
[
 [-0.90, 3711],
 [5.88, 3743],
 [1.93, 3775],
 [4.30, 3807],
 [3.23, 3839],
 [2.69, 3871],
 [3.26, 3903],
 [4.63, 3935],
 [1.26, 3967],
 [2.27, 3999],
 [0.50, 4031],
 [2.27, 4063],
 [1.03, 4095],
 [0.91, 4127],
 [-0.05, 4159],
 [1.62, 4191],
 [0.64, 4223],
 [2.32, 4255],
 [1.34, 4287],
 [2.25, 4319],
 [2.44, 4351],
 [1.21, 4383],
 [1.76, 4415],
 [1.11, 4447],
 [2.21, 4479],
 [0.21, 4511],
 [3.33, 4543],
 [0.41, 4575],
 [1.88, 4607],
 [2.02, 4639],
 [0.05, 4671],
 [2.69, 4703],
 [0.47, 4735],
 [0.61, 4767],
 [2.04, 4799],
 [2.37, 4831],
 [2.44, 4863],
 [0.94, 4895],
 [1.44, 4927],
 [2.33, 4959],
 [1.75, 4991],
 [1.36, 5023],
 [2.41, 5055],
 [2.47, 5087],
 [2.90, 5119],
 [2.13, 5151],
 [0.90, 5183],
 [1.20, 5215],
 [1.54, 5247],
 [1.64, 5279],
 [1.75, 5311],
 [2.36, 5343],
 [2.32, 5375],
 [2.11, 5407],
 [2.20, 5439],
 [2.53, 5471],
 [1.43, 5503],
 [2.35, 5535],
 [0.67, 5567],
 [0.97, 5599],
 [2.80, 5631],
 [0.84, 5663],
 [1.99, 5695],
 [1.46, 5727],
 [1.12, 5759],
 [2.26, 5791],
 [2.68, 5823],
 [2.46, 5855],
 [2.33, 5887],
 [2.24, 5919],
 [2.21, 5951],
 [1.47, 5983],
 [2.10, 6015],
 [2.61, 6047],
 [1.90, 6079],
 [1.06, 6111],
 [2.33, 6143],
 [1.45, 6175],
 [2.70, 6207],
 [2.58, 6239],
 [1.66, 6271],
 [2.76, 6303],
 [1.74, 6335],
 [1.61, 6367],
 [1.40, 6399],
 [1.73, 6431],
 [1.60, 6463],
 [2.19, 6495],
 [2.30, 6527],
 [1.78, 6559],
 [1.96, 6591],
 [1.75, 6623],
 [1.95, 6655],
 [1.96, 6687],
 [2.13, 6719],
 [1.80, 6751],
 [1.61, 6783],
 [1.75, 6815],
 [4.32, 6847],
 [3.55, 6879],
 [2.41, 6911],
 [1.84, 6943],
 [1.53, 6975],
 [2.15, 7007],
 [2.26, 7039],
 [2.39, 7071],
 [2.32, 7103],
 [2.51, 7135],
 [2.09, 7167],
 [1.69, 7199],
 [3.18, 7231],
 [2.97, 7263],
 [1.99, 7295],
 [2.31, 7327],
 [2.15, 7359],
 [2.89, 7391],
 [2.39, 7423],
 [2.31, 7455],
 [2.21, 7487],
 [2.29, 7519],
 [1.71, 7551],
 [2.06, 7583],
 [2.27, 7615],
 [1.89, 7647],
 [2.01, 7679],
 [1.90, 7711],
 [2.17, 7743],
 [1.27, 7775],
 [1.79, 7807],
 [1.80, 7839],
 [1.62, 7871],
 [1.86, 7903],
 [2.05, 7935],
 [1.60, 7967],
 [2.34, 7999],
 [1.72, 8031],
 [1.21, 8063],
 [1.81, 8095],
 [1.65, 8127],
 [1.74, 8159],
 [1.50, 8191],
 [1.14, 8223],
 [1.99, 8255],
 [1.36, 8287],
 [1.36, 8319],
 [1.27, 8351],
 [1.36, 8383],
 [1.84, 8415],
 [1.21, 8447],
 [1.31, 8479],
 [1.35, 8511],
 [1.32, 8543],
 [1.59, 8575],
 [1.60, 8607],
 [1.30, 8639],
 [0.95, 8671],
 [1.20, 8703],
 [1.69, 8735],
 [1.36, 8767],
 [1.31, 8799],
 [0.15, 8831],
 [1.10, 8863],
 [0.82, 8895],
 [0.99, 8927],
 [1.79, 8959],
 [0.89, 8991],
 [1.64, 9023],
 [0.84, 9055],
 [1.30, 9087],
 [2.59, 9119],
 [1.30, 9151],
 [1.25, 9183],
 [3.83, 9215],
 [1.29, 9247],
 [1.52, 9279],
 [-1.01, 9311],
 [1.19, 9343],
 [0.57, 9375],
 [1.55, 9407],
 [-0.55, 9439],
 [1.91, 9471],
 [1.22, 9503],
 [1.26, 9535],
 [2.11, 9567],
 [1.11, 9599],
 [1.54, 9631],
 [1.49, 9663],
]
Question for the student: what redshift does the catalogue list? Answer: 0.840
